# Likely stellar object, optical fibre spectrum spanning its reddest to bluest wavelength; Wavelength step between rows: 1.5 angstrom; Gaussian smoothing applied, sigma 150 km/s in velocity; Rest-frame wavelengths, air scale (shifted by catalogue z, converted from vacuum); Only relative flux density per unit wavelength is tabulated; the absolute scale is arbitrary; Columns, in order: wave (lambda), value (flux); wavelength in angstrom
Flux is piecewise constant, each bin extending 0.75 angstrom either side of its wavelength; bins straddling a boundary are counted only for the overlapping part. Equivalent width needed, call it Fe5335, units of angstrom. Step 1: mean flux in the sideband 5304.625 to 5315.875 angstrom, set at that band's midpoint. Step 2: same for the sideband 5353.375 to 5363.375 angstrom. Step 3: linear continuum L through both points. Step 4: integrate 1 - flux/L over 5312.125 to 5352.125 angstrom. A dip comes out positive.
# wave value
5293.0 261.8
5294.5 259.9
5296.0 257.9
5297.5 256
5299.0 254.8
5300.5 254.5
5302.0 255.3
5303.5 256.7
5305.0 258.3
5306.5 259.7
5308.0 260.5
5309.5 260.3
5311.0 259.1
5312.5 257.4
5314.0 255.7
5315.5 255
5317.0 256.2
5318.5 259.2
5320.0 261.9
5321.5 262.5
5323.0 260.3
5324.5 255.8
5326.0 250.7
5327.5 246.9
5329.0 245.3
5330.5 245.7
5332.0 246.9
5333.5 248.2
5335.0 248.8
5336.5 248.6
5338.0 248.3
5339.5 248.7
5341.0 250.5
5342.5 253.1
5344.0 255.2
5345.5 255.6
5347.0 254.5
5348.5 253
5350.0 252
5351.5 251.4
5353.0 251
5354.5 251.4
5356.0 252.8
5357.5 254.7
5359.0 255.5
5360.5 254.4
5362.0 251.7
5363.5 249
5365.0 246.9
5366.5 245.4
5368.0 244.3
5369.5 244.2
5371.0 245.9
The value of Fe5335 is 0.5 angstrom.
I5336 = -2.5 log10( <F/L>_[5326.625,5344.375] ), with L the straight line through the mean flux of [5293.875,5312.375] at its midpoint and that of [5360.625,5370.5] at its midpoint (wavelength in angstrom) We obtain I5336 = 0.016 mag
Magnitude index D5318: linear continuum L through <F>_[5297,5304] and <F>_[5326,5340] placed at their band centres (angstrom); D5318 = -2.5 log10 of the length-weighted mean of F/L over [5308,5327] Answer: -0.03 mag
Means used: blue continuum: 255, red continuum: 248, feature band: 258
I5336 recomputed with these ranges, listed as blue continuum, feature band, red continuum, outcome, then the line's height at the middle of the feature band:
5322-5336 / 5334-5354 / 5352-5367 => -0.004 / 251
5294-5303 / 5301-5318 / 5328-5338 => -0.018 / 253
